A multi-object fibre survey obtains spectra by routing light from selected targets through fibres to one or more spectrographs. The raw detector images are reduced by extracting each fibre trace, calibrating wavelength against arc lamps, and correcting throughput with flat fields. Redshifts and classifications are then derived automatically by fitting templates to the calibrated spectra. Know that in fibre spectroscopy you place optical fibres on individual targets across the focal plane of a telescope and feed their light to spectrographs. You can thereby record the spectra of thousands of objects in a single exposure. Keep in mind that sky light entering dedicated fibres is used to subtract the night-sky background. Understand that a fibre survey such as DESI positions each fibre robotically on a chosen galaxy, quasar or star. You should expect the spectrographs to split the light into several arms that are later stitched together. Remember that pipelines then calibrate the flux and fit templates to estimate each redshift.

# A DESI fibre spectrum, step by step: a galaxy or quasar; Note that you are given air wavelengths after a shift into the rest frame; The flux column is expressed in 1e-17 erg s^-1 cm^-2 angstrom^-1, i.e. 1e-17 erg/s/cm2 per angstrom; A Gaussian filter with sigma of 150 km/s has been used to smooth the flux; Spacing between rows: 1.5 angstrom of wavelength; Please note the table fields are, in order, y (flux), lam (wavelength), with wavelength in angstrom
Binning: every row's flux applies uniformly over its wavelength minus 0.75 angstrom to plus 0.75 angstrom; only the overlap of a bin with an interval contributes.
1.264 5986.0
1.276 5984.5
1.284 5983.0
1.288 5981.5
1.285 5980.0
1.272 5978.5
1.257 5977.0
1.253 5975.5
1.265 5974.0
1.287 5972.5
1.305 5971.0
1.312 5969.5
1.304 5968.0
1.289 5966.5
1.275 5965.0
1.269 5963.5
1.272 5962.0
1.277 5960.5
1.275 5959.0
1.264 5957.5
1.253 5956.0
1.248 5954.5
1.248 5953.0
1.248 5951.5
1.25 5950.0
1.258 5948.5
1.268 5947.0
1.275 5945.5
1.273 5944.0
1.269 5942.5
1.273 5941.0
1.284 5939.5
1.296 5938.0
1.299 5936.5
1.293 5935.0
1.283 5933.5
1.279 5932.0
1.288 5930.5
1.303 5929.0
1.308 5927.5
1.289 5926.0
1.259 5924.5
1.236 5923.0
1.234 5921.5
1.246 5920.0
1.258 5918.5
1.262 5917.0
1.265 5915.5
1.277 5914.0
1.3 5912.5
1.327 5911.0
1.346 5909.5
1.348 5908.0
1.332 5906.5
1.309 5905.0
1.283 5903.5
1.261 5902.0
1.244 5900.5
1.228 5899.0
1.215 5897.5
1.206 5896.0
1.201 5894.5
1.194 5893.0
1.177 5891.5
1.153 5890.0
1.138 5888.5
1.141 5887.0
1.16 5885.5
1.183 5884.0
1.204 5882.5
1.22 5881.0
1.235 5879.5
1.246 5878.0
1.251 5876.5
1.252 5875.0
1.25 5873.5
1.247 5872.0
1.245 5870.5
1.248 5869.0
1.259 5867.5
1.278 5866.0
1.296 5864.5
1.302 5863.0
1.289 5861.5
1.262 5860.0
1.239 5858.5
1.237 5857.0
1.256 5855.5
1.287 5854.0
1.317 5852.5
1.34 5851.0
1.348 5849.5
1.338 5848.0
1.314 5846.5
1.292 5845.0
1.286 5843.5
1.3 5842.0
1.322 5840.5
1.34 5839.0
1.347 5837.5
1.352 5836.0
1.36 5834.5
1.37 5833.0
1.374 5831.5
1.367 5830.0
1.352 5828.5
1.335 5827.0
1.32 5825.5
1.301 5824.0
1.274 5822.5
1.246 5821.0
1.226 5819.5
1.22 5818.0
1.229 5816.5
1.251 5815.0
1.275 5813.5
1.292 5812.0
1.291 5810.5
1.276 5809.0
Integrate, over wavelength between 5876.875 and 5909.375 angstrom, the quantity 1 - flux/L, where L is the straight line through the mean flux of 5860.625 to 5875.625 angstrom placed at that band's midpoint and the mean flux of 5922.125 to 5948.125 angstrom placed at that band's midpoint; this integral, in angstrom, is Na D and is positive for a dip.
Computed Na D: 1.2 angstrom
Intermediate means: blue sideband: 1.27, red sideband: 1.28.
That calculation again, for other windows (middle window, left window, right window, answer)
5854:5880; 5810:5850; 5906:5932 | 0.79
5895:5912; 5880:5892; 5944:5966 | -1.20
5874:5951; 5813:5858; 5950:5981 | 1.88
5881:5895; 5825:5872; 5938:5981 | 1.31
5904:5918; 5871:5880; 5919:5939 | -0.43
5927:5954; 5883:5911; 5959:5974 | -0.25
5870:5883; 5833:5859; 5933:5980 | 0.63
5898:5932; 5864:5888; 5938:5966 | -0.88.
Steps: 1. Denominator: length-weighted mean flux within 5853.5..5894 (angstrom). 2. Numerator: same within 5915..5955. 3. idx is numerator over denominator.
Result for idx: 1.03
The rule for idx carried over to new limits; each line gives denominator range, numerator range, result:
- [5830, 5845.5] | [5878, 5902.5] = 0.90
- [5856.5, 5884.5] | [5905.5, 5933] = 1.03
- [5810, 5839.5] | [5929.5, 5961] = 0.97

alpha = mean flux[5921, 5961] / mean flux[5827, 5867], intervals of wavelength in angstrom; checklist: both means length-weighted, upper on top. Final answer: 1.0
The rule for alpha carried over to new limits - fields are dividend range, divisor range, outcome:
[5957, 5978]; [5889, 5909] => 1.03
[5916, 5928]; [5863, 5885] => 1.01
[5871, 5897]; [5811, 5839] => 0.92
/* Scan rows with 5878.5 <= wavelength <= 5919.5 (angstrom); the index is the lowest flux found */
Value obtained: 1.138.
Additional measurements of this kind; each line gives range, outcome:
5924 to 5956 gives 1.248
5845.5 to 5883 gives 1.204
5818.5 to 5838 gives 1.226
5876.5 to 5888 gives 1.141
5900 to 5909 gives 1.244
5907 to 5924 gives 1.234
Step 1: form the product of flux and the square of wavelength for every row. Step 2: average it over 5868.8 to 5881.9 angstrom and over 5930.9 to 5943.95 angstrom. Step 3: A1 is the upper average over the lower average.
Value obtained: 1.05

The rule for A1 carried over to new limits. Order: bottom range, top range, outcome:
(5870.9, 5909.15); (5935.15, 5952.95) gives 1.05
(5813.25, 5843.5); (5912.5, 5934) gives 1.00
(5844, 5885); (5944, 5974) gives 1.04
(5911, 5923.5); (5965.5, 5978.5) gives 1.03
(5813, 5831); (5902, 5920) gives 1.04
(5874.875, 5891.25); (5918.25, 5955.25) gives 1.08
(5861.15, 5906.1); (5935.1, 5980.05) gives 1.06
